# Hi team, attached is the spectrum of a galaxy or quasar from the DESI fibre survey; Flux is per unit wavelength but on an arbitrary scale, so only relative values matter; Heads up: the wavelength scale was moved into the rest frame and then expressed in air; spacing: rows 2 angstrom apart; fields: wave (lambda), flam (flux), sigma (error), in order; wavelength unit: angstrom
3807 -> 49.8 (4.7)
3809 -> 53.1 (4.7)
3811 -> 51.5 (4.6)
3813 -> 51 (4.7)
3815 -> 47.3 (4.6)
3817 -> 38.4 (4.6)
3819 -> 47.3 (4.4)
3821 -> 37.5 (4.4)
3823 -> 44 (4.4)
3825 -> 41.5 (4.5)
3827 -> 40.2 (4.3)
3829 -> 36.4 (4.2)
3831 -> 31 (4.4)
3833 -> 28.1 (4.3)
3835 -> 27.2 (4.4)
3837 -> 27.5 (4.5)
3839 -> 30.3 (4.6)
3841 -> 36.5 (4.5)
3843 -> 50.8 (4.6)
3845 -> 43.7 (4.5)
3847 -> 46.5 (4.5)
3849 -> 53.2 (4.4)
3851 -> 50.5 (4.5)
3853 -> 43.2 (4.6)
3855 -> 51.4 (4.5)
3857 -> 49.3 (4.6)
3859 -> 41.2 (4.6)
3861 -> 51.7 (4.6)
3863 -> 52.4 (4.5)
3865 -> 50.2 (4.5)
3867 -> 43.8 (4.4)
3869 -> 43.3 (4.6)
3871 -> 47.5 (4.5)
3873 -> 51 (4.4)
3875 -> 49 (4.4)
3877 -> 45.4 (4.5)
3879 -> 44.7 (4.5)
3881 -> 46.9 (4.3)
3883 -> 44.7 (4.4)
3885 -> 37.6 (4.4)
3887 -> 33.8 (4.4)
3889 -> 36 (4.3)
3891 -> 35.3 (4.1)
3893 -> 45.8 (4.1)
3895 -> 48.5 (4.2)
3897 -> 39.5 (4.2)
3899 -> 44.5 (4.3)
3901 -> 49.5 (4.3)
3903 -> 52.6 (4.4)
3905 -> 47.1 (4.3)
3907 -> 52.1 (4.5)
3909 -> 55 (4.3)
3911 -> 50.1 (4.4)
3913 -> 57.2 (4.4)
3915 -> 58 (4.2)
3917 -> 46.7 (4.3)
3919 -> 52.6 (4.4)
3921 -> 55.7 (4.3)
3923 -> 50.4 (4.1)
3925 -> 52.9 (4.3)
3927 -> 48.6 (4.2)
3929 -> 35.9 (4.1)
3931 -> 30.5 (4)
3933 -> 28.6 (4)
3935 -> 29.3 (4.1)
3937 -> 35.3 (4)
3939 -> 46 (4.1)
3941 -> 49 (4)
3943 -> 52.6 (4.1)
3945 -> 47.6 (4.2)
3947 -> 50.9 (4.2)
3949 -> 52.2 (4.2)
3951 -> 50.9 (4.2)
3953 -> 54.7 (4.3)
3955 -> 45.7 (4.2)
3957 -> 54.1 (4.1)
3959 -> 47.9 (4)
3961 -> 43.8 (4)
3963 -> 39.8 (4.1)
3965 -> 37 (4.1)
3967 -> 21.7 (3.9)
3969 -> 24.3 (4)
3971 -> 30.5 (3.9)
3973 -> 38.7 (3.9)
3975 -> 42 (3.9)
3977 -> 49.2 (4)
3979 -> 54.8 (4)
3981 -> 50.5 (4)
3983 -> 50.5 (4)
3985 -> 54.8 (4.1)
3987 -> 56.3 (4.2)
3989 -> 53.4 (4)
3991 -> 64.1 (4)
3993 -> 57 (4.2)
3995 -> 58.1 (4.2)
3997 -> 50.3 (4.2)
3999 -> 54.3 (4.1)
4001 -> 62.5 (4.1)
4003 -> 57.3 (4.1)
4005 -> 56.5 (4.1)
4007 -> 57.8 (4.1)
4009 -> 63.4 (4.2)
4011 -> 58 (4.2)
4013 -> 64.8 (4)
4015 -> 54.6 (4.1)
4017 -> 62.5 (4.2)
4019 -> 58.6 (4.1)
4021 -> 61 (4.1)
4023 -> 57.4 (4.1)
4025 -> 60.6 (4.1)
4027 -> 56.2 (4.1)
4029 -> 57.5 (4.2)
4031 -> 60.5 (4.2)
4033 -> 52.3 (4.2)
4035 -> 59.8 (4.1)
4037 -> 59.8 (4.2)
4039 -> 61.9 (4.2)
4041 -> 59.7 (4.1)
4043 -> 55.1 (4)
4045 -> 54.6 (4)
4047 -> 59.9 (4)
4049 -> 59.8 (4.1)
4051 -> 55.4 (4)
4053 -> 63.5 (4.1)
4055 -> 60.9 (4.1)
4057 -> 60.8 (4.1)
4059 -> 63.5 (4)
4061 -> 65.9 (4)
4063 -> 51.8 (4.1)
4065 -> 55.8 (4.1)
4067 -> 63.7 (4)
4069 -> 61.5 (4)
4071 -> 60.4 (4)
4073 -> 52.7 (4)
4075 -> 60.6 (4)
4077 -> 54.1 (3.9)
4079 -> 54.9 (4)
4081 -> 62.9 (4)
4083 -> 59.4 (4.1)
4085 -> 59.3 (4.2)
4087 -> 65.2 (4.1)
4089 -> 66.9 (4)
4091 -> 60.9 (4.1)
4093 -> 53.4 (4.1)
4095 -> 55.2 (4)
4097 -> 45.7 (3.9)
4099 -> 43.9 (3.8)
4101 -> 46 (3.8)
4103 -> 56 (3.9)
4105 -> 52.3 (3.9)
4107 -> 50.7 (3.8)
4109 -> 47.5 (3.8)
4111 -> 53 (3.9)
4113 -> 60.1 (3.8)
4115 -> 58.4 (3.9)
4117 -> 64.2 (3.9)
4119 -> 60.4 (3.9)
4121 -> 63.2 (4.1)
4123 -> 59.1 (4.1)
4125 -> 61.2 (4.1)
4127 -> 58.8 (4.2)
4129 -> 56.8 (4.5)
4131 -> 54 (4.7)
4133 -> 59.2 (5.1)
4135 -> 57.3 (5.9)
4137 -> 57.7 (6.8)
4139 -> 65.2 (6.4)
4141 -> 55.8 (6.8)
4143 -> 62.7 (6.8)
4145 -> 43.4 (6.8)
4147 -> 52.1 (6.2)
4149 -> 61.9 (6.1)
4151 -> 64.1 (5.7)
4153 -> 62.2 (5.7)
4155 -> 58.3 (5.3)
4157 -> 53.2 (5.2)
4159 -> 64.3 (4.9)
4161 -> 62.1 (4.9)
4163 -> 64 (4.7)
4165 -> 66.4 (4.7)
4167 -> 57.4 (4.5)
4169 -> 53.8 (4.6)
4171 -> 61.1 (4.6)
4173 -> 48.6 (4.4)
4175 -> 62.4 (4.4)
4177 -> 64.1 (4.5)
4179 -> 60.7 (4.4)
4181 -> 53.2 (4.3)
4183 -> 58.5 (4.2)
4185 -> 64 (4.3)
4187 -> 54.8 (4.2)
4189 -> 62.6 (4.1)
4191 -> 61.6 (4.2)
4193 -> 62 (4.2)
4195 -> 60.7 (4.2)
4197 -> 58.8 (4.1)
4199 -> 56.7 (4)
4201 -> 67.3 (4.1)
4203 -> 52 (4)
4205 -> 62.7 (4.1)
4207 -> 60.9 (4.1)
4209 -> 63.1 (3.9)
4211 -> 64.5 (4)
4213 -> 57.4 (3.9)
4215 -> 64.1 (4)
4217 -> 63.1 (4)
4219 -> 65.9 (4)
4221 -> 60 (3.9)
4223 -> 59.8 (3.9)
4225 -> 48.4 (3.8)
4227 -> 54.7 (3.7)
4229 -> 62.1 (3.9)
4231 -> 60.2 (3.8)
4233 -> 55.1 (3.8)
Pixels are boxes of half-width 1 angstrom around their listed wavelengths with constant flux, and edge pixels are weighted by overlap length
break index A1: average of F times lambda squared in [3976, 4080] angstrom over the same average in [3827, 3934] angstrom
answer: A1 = 1.4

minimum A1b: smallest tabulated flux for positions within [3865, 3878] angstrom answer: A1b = 43.3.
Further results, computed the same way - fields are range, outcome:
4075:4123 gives 43.9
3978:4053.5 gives 50.3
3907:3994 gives 21.7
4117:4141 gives 54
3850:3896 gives 33.8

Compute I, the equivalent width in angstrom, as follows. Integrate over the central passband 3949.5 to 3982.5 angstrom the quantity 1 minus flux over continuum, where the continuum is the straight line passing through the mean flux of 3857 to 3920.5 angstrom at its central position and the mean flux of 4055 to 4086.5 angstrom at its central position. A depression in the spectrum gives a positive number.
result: 5.74 angstrom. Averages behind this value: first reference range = 47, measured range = 43.1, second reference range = 59.3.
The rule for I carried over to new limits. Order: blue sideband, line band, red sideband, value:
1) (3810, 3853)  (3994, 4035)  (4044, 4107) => -3.7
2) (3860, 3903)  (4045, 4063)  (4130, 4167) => -2.1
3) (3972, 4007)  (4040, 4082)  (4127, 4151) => -2.7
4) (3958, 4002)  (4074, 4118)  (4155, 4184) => -1.1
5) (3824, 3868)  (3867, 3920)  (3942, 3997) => -2.9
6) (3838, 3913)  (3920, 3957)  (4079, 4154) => 2.5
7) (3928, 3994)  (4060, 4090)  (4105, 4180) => -3.5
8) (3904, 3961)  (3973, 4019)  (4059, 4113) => -3.9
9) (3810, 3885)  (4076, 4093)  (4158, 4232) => -1.6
